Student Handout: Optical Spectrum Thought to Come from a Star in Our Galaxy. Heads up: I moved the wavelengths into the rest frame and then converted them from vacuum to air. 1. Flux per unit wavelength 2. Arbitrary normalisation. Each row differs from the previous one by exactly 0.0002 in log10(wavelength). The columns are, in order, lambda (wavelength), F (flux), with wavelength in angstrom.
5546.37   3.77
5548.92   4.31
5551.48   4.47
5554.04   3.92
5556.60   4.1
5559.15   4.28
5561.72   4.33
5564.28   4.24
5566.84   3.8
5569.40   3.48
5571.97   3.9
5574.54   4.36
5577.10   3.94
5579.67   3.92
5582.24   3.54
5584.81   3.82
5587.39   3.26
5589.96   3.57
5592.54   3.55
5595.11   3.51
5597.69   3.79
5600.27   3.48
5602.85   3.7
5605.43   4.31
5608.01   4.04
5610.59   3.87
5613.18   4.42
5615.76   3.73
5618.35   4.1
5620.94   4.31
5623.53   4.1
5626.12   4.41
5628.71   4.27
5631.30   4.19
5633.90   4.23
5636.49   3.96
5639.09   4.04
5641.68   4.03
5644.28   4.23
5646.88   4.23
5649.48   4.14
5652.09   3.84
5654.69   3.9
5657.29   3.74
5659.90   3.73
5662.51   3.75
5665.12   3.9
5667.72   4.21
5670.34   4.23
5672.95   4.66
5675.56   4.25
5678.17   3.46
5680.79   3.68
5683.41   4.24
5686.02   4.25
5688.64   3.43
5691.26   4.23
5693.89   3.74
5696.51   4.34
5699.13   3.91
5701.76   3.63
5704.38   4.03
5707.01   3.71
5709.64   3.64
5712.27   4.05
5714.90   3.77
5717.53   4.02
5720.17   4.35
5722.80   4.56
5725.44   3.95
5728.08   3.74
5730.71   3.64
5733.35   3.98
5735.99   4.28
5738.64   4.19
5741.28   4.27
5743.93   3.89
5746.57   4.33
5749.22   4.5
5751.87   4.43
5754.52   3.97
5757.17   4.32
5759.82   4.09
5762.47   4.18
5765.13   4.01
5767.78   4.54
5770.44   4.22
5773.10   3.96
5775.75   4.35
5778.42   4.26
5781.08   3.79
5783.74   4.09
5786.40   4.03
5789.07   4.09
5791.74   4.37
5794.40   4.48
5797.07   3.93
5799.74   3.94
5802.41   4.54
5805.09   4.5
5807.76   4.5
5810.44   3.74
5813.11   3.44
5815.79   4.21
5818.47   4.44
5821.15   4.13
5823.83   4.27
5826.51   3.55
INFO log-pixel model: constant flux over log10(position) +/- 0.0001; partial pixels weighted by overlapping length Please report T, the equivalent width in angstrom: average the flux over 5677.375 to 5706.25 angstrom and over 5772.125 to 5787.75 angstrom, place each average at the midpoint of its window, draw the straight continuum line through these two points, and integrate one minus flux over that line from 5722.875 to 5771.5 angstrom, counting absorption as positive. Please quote -1.6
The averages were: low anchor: 3.91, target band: 4.15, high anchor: 4.08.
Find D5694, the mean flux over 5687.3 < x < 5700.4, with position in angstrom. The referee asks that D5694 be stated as 3.93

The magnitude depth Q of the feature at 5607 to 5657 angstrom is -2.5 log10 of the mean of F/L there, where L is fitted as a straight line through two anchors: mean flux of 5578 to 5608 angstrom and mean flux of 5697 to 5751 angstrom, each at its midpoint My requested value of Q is -0.084 mag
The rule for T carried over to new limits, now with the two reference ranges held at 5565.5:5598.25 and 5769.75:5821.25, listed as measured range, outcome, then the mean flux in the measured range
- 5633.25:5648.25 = -1.1 angstrom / 4.12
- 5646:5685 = -1.1 angstrom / 4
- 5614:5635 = -2.0 angstrom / 4.17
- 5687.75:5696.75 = 0.1 angstrom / 3.91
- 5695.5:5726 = -0.1 angstrom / 3.99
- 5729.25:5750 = -0.4 angstrom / 4.12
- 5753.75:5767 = -0.2 angstrom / 4.14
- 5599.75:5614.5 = -0.9 angstrom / 4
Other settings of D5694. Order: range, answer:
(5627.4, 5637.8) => 4.16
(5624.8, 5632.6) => 4.29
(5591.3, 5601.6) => 3.58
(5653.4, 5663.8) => 3.78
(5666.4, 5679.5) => 4.16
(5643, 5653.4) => 4.11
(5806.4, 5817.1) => 3.97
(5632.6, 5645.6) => 4.1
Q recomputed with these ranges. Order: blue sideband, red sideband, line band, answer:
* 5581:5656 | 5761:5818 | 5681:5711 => 0.04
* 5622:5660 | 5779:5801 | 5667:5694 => 0.01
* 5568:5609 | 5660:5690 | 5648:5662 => 0.02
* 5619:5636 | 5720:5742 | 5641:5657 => 0.04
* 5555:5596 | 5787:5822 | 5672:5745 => 0.01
